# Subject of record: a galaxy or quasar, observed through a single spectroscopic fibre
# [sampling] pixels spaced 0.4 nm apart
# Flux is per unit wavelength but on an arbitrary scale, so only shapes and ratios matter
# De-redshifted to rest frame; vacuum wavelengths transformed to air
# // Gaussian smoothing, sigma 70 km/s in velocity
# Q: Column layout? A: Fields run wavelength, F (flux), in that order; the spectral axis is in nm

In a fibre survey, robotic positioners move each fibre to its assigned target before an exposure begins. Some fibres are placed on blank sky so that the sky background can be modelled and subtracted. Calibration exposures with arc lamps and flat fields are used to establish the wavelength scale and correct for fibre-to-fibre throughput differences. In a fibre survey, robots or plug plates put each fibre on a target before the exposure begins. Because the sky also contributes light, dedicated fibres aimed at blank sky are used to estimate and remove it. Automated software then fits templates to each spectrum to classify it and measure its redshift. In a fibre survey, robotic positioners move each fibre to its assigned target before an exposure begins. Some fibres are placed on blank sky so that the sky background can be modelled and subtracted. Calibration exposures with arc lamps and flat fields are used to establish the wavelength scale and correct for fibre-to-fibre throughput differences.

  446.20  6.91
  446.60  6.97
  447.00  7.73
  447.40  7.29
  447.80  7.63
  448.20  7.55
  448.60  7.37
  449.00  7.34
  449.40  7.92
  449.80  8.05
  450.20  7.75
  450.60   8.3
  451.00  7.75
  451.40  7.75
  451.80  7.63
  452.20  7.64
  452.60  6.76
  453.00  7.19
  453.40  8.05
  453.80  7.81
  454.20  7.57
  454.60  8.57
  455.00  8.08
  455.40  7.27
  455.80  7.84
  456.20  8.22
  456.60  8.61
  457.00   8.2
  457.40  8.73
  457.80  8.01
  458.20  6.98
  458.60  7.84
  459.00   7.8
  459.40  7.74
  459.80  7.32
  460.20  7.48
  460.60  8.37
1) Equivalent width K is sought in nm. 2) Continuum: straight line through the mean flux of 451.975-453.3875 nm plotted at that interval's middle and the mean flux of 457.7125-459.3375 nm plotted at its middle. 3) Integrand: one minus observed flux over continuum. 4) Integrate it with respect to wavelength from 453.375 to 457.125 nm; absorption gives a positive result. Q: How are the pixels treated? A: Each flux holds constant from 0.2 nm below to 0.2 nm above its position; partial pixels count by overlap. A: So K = -0.28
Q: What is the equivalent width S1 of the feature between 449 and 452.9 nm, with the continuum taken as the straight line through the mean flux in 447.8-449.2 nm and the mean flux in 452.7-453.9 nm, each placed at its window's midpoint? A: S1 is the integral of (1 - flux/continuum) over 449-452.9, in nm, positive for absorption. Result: -0.09 nm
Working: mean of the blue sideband 7.45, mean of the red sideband 7.6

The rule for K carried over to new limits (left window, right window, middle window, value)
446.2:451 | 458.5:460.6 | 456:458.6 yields -0.14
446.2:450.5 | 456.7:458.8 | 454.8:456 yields 0.02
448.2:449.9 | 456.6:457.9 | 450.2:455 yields 0.13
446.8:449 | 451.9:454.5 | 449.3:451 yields -0.10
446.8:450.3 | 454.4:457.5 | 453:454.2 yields 0.04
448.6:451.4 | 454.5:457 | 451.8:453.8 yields 0.12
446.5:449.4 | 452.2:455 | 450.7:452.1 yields -0.03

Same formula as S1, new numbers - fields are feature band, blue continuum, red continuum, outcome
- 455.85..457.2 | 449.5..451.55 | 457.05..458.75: -0.063 nm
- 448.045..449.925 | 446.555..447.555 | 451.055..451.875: -0.026 nm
